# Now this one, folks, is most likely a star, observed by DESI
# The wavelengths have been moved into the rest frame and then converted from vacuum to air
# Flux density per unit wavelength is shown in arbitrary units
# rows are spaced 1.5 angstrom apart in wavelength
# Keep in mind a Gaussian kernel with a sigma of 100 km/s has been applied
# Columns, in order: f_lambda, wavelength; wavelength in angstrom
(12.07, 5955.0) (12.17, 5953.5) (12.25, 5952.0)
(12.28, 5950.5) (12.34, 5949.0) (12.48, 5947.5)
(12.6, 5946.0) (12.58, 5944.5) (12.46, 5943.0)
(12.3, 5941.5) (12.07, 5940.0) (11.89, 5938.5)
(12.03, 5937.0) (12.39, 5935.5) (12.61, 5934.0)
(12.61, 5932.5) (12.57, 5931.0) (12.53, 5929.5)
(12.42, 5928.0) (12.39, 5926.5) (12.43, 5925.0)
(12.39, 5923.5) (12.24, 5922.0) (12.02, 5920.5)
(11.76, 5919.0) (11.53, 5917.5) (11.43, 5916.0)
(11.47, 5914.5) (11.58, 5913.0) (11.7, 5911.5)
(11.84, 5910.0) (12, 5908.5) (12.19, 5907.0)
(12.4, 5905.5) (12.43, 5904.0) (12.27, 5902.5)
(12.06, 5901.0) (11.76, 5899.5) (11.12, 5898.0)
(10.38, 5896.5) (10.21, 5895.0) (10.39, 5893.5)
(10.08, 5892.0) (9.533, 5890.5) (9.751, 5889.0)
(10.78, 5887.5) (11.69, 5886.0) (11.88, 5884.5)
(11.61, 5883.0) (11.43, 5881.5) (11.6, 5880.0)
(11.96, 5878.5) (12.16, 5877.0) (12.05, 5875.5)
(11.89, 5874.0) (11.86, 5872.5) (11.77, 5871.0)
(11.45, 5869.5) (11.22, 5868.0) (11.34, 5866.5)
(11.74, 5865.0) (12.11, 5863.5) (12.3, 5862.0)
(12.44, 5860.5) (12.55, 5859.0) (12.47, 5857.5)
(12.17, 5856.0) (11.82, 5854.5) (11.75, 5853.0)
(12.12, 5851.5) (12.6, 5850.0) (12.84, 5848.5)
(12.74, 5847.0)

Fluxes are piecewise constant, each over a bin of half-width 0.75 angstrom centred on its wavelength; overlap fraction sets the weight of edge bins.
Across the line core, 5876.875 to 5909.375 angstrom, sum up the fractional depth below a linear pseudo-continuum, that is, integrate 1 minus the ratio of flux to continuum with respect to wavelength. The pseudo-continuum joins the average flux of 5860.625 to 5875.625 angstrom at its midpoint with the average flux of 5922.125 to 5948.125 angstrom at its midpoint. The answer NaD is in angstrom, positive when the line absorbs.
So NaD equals 1.84 angstrom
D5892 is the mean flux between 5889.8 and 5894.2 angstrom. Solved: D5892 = 10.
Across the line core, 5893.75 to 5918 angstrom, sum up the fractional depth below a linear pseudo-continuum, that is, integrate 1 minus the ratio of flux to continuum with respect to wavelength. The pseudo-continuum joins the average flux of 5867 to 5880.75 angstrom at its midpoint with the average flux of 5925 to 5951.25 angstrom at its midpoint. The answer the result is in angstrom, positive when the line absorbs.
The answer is 0.9 angstrom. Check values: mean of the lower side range 11.8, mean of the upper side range 12.4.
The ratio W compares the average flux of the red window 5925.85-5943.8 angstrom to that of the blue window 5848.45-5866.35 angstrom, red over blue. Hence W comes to 1.01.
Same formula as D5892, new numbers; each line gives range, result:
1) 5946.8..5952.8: 12.3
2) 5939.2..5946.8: 12.4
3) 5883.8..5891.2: 10.7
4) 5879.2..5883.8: 11.6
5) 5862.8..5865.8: 11.9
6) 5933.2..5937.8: 12.3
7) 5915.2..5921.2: 11.7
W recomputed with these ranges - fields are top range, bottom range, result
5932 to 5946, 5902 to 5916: 1.03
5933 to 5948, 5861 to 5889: 1.06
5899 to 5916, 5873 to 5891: 1.05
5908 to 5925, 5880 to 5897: 1.10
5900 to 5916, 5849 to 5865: 0.98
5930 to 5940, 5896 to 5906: 1.05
